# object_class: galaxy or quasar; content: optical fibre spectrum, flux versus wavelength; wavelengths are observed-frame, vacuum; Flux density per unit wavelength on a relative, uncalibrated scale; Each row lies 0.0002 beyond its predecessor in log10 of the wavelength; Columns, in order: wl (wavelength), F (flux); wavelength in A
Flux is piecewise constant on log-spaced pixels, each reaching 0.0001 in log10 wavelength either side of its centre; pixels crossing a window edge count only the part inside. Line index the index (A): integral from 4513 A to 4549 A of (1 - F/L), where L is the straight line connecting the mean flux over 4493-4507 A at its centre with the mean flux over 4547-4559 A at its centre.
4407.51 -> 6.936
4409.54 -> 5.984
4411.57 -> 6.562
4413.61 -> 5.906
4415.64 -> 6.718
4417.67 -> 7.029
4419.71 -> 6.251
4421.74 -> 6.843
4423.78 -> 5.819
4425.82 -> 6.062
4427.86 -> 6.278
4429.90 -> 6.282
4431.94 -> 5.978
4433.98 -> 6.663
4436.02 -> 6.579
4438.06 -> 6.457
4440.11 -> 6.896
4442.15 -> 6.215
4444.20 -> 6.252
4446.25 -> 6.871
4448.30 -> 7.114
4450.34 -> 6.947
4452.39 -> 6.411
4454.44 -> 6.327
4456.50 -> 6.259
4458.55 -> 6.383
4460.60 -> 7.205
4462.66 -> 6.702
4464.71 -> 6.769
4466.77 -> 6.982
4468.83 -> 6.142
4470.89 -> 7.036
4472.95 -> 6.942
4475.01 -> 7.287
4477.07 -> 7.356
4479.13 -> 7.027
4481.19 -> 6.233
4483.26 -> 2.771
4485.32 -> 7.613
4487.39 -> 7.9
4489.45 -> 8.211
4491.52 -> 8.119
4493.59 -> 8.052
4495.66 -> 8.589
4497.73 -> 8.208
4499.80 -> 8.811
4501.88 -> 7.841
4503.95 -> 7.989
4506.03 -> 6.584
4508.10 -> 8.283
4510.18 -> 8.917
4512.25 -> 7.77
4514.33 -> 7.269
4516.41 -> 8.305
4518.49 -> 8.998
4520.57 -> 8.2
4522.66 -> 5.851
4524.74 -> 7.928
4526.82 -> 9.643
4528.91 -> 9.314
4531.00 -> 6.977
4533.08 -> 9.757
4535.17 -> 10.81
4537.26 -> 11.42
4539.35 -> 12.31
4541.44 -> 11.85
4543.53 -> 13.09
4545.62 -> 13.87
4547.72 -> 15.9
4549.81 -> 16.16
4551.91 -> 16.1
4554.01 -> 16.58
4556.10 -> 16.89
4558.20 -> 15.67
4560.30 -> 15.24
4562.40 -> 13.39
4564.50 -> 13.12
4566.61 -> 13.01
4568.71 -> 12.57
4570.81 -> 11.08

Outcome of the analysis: 8.0 A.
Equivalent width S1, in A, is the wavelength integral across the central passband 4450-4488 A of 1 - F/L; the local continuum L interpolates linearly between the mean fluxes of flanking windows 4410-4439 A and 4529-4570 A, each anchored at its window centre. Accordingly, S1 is 9.38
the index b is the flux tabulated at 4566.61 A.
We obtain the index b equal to 13.01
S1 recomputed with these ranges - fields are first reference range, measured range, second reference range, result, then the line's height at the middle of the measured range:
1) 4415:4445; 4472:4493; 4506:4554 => 3.9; 8.54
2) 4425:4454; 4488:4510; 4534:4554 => 5.1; 10.6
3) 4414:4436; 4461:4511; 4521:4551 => 9.0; 8.94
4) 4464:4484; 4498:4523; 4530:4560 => 5.1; 10.1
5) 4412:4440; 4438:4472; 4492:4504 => 2.3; 7.15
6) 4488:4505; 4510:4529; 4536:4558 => 5.0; 11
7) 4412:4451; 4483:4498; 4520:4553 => 2.5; 9.16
